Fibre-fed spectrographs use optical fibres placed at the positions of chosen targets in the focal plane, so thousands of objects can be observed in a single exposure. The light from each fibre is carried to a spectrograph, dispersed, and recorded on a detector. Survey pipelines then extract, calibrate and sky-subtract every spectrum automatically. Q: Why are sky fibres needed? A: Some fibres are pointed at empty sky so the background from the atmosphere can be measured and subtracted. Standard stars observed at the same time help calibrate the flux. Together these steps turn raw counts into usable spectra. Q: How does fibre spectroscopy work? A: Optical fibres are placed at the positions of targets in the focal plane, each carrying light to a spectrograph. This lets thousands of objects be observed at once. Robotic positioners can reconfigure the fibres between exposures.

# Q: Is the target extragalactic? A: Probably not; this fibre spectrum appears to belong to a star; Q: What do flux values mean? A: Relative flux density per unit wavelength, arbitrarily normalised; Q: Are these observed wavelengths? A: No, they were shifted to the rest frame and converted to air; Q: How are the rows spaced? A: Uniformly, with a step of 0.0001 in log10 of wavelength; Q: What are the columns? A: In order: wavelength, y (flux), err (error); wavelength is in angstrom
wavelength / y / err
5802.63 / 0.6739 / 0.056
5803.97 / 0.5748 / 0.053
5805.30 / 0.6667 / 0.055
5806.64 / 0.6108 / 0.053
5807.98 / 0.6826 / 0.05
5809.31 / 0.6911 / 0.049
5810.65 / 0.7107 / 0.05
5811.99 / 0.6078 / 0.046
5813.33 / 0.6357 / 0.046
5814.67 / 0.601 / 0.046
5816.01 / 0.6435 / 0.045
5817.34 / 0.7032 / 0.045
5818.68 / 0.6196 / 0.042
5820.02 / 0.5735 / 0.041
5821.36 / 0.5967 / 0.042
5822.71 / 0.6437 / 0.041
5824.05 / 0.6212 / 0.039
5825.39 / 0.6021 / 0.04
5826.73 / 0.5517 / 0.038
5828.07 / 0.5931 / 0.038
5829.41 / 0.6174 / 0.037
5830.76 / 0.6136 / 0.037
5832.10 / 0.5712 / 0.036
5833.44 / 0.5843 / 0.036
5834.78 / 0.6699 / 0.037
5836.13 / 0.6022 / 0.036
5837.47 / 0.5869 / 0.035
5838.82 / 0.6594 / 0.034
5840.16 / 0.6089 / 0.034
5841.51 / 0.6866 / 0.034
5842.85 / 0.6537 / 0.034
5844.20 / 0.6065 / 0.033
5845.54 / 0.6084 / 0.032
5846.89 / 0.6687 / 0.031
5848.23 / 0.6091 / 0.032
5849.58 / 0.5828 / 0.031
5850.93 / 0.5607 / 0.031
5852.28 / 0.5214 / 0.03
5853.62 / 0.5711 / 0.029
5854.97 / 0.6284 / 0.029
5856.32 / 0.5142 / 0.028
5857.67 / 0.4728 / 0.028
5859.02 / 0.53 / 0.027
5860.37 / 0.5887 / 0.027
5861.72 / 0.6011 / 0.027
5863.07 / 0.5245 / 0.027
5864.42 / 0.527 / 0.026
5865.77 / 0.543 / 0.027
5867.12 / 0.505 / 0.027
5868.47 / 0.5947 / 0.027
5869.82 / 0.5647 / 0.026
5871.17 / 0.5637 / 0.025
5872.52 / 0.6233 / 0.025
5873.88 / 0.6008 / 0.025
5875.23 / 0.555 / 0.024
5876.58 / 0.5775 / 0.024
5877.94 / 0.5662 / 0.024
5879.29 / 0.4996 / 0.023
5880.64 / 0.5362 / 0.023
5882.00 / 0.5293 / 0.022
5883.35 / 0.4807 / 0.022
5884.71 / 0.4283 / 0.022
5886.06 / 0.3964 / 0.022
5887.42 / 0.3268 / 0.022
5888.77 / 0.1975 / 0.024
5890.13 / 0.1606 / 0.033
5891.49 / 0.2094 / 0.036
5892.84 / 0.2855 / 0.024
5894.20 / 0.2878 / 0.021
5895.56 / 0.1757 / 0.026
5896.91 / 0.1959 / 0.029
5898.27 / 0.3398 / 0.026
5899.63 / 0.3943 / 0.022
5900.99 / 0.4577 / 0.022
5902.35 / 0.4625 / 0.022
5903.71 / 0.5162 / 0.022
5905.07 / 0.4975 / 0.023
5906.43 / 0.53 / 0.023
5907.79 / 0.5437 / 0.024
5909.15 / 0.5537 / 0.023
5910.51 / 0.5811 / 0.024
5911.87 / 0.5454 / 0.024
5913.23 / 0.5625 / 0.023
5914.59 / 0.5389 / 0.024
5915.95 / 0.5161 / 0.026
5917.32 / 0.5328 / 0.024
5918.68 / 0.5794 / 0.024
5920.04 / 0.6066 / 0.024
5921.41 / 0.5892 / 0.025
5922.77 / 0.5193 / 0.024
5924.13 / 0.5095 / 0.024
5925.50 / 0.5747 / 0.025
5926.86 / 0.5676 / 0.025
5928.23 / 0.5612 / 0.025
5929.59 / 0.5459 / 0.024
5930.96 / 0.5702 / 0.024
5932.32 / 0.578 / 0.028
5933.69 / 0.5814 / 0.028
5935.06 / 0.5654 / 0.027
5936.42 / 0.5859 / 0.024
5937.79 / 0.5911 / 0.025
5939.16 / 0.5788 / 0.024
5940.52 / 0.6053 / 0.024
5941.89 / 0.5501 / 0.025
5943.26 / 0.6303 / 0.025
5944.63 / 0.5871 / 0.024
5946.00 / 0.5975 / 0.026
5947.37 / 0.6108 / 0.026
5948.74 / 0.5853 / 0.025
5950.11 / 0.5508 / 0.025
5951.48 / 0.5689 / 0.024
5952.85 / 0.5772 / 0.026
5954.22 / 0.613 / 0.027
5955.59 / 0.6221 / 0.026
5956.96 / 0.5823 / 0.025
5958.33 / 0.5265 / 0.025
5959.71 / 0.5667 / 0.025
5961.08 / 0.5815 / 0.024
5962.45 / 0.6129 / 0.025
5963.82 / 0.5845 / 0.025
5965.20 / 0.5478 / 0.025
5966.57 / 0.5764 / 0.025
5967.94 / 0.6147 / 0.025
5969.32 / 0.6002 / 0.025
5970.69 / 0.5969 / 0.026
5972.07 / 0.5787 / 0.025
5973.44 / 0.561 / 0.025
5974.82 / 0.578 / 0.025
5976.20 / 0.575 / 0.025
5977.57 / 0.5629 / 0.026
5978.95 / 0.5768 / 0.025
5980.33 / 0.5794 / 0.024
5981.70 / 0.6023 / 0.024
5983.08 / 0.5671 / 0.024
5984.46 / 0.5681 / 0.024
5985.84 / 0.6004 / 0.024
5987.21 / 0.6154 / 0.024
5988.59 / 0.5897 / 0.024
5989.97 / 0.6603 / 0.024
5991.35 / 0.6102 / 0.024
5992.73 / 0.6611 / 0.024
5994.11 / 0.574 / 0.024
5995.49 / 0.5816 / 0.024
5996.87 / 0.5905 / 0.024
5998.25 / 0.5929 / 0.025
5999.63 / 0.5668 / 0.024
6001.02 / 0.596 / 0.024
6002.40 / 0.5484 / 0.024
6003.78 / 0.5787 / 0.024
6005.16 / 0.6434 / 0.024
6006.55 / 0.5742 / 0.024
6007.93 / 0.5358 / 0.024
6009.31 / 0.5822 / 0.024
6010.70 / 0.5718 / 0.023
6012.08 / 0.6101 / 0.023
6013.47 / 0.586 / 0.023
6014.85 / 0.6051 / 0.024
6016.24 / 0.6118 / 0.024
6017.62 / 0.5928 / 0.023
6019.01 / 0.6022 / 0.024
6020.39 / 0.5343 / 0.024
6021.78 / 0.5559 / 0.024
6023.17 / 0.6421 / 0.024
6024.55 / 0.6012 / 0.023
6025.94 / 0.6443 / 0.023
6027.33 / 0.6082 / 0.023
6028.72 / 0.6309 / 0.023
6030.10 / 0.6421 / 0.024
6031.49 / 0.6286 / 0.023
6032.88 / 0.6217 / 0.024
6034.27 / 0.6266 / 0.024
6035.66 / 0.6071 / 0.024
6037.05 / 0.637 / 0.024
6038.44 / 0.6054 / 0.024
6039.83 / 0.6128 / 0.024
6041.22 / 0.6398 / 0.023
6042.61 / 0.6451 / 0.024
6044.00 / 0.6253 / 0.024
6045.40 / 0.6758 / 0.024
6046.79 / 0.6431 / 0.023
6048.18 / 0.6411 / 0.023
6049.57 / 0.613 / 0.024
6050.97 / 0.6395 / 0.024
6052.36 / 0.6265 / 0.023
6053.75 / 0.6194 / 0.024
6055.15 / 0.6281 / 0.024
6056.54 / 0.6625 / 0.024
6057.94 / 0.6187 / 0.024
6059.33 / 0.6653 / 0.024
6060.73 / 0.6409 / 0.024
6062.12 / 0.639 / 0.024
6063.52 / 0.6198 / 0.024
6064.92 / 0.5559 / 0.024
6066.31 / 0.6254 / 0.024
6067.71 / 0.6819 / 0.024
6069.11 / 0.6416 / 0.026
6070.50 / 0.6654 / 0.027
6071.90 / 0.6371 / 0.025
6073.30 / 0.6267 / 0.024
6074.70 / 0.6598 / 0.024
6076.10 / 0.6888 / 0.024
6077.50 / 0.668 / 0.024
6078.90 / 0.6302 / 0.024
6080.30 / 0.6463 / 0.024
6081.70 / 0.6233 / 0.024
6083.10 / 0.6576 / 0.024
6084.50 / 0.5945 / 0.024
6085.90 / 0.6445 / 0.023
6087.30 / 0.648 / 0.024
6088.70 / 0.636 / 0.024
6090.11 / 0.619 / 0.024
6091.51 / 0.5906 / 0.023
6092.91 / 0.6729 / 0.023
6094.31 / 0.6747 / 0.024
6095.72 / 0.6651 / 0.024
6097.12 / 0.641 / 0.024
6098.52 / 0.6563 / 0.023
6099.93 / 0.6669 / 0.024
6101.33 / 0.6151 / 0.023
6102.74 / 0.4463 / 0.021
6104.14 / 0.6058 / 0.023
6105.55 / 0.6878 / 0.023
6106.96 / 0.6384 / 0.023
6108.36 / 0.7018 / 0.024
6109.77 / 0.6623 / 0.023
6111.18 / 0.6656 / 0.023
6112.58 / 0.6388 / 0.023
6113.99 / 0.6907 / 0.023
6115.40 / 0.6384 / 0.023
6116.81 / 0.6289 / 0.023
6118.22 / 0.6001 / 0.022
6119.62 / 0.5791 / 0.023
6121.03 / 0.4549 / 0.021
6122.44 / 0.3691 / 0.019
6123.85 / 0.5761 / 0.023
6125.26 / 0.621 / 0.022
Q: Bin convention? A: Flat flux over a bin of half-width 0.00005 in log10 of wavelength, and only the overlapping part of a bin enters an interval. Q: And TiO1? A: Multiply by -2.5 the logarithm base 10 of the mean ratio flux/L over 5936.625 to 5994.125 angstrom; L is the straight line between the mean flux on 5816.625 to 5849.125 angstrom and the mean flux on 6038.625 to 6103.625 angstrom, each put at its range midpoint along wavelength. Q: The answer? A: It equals 0.07 mag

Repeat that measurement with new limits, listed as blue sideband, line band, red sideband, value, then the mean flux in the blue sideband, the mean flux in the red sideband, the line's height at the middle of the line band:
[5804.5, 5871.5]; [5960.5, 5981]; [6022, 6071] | 0.07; 0.602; 0.631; 0.621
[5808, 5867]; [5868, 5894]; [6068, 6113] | 0.32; 0.602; 0.642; 0.609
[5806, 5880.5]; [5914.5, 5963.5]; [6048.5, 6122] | 0.07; 0.597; 0.633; 0.611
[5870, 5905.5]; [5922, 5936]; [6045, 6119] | -0.20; 0.419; 0.639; 0.466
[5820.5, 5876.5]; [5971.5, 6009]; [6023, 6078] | 0.06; 0.588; 0.635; 0.621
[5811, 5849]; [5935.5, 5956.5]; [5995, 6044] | 0.03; 0.62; 0.602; 0.609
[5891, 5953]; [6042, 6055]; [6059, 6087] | -0.03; 0.516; 0.64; 0.62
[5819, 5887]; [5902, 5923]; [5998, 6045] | 0.08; 0.573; 0.604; 0.584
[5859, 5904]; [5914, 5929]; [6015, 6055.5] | -0.12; 0.449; 0.62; 0.494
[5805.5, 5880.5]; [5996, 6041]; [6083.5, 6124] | 0.02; 0.597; 0.618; 0.611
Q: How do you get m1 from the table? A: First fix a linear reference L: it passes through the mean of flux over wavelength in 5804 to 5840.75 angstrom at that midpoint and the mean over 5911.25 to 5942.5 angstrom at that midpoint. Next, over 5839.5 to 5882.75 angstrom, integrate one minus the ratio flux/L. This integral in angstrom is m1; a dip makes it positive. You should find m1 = 2.1 angstrom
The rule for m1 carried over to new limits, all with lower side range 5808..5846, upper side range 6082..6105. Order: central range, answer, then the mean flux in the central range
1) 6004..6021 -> 1.06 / 0.588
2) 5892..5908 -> 6.17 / 0.384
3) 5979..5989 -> 0.61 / 0.588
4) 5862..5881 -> 2.07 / 0.557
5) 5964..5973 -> 0.59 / 0.585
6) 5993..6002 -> 0.58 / 0.586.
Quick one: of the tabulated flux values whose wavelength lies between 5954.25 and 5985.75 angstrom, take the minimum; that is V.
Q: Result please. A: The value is 0.5265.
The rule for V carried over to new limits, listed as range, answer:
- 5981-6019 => 0.5358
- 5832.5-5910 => 0.1606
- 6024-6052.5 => 0.6012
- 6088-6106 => 0.4463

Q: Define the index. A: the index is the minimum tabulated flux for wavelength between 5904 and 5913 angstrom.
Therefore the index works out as 0.4975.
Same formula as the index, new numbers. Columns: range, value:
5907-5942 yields 0.5095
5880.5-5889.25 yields 0.1975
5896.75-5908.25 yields 0.1959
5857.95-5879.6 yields 0.4996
